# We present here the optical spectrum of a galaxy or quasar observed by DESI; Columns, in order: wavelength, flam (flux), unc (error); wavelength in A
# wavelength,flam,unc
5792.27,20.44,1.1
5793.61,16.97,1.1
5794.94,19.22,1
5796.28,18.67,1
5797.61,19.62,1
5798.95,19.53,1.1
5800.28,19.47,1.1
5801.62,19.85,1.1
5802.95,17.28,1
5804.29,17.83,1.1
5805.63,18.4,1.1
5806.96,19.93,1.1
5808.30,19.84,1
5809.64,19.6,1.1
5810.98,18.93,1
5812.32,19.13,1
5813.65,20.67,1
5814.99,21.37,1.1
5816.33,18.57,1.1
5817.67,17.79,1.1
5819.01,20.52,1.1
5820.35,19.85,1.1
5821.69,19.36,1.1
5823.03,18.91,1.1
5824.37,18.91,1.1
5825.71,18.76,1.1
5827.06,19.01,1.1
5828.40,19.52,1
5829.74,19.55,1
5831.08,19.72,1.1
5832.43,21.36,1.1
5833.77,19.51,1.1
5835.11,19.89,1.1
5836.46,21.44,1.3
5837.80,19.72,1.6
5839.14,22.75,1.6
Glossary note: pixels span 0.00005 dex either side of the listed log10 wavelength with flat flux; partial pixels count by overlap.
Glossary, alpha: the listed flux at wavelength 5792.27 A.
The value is 20.44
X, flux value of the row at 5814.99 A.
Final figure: 21.37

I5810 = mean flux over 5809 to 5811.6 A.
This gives 19.3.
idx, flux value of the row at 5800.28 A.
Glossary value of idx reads 19.47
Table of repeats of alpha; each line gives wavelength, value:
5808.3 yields 19.84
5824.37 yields 18.91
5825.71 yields 18.76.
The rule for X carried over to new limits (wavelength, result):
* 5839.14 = 22.75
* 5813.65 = 20.67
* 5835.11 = 19.89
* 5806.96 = 19.93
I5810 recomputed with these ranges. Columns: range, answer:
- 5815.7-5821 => 19.2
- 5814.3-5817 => 20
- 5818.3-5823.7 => 19.7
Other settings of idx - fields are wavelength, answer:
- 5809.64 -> 19.6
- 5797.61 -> 19.62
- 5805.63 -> 18.4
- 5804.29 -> 17.83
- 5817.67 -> 17.79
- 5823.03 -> 18.91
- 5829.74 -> 19.55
